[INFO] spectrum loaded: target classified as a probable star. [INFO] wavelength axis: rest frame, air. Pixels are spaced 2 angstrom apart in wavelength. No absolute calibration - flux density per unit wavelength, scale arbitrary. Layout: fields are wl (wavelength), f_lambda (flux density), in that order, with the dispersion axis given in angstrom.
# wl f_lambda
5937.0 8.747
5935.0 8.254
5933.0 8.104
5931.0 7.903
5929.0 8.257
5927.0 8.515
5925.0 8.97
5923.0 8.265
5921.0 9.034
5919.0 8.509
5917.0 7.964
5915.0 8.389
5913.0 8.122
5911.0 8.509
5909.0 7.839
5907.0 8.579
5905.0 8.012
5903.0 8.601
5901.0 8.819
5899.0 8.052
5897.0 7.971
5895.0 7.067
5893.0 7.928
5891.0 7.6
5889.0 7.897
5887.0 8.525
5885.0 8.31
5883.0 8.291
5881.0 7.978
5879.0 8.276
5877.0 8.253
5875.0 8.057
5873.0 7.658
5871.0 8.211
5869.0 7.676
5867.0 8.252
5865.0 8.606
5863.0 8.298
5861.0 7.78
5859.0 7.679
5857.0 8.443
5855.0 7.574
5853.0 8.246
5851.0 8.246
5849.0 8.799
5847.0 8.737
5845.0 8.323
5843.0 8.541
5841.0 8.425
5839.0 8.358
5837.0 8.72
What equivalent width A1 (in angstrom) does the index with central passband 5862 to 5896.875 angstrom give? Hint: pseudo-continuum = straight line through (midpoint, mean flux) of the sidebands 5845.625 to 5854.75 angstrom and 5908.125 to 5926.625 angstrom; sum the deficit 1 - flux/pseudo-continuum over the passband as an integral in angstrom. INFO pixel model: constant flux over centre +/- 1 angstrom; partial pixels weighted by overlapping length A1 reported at 1.5 angstrom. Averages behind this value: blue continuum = 8.42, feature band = 8.05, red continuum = 8.41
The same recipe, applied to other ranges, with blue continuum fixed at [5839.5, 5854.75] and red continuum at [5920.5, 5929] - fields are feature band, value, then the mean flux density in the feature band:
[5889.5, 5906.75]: 1.1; 8.03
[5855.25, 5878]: 1.1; 8.07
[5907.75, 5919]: 0.5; 8.2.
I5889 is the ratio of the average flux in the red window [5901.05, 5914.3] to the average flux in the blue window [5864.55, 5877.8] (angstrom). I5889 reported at 1.03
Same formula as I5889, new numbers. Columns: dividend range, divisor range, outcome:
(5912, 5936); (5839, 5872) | 1.01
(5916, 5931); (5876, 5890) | 1.03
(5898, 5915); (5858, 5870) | 1.03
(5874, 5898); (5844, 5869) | 0.97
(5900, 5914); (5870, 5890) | 1.03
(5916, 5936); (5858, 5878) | 1.04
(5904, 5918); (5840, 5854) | 0.97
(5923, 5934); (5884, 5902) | 1.04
